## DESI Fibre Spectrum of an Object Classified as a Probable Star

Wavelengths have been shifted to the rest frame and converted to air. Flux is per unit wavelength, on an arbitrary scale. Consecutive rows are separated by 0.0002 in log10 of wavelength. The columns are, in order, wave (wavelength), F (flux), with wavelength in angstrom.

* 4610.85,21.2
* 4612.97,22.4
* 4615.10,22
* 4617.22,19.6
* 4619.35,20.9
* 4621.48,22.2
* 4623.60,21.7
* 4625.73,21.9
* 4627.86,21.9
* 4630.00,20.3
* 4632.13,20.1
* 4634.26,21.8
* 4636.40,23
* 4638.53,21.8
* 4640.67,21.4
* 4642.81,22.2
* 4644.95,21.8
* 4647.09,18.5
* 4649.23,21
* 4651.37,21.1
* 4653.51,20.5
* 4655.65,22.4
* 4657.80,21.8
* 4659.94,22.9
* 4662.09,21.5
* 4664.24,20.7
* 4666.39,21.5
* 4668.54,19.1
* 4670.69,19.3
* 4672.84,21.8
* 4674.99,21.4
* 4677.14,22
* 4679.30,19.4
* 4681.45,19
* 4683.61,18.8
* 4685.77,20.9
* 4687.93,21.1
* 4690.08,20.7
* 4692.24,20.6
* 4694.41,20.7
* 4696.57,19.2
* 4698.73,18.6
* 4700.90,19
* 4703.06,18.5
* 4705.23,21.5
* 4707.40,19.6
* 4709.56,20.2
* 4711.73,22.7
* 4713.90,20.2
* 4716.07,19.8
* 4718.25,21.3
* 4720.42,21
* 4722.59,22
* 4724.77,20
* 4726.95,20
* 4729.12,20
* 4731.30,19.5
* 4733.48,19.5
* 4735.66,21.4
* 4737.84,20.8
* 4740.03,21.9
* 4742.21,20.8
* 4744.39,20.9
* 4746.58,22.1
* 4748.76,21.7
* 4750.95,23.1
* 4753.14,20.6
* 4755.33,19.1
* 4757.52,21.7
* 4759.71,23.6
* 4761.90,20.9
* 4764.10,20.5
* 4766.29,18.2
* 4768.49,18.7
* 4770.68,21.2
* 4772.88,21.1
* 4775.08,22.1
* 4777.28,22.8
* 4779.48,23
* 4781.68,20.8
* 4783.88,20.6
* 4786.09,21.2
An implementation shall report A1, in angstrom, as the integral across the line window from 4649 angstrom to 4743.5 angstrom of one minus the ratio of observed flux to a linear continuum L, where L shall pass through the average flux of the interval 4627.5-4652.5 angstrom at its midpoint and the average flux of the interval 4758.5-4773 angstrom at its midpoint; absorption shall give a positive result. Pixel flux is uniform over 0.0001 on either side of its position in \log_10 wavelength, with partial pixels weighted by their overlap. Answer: 1.58 angstrom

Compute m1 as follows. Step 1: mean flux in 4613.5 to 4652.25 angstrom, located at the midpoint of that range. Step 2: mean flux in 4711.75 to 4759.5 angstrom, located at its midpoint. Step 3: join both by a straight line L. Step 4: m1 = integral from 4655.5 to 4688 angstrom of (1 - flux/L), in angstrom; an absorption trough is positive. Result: 0.6 angstrom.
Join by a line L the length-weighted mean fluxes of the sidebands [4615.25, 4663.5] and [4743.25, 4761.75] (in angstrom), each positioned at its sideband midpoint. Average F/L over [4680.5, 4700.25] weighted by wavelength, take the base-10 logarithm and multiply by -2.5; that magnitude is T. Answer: 0.08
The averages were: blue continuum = 21.4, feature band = 19.9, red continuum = 21.6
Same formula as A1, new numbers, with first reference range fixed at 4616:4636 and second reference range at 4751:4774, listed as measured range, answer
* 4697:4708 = 0.8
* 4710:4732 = 0.2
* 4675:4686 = 0.5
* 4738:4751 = -0.5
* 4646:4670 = 0.1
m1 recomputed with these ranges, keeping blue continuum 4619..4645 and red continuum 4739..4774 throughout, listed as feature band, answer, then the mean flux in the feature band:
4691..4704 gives 1.12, 19.5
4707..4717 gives 0.31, 20.6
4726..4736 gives 0.55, 20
